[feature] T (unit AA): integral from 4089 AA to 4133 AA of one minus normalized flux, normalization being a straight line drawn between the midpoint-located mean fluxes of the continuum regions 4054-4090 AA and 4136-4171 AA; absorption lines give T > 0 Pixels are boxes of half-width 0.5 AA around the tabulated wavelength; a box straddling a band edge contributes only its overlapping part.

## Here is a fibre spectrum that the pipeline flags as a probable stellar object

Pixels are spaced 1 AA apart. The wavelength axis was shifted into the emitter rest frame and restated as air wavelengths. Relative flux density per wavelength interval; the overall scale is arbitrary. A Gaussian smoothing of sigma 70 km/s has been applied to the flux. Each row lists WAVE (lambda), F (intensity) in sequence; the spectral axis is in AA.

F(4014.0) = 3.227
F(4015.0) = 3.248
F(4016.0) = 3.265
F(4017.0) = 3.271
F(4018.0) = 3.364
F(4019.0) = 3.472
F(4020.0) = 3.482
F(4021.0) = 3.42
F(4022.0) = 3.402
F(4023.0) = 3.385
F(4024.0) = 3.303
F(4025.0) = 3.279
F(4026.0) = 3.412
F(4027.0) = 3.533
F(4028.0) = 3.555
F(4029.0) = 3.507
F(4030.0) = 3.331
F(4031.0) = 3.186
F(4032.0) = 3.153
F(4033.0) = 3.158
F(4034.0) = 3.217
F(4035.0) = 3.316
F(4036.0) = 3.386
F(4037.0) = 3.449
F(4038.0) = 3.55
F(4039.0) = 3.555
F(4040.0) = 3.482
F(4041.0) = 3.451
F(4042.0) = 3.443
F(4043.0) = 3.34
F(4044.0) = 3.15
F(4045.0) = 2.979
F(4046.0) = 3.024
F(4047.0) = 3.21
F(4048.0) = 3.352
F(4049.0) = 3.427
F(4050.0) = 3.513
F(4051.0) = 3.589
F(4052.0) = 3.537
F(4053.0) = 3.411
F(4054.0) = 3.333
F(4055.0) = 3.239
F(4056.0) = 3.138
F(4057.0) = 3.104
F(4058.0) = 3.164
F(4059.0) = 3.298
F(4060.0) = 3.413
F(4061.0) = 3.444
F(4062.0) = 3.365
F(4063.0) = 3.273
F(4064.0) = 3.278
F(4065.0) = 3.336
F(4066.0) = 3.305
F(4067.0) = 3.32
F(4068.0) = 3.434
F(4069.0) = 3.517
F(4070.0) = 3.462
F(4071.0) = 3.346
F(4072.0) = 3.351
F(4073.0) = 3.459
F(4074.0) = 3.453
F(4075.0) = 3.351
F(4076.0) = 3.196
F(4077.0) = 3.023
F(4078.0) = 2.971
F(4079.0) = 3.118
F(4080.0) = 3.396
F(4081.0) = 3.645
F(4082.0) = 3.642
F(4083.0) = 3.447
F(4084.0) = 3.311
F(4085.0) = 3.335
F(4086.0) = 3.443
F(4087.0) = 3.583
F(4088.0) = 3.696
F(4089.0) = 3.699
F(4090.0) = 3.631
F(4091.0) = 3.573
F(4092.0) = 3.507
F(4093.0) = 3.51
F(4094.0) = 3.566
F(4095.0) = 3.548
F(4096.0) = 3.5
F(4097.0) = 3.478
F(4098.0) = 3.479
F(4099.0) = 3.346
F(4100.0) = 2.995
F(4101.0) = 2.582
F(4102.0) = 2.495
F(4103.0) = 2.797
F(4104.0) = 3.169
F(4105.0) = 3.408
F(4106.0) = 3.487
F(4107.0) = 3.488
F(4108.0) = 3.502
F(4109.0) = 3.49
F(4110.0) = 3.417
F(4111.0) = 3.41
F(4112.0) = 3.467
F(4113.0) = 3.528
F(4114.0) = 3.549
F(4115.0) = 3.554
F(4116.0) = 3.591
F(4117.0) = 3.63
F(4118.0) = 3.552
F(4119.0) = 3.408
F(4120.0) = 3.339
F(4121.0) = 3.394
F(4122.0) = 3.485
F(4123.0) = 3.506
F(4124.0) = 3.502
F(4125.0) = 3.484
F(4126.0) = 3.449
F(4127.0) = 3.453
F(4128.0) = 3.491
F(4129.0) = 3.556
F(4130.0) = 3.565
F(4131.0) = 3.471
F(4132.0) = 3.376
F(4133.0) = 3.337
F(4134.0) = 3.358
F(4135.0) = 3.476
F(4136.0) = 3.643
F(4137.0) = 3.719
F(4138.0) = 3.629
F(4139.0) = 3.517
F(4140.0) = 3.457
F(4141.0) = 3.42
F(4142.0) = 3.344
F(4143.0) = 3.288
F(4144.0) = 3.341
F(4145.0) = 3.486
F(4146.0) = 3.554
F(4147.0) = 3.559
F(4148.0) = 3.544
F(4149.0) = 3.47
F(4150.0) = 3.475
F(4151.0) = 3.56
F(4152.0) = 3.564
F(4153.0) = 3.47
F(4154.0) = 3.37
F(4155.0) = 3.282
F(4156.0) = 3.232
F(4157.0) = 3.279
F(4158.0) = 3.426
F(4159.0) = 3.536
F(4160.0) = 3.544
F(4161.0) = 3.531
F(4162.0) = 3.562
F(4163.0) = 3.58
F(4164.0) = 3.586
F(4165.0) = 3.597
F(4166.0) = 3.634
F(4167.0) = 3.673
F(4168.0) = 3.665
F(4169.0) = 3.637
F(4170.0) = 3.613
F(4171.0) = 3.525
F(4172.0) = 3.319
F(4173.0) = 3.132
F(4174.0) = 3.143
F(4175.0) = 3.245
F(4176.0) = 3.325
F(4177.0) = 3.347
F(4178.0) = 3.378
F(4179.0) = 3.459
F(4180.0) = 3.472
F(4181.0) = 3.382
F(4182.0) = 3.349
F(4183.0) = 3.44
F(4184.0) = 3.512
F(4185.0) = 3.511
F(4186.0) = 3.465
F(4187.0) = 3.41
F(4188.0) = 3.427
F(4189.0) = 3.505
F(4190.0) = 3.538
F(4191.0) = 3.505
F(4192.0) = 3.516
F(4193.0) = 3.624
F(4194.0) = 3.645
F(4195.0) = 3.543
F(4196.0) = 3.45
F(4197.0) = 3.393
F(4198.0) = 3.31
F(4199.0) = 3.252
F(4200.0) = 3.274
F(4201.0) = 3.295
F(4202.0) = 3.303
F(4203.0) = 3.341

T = 0.2 AA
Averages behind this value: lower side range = 3.36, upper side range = 3.51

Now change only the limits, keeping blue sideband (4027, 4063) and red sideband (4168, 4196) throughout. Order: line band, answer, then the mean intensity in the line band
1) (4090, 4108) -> 0.40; 3.31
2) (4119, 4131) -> -0.25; 3.47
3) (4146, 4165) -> -0.31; 3.48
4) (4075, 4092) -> -0.26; 3.42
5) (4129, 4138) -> -0.25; 3.5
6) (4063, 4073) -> -0.04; 3.37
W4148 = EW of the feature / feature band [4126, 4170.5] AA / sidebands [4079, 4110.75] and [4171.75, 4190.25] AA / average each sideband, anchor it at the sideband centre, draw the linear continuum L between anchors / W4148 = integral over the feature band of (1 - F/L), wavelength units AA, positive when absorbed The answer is -1.4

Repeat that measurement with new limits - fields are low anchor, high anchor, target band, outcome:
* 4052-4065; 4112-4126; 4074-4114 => 0.56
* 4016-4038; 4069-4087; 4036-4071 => 0.13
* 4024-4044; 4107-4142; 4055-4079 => 0.83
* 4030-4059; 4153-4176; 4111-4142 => -0.73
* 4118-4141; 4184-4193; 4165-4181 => 0.23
